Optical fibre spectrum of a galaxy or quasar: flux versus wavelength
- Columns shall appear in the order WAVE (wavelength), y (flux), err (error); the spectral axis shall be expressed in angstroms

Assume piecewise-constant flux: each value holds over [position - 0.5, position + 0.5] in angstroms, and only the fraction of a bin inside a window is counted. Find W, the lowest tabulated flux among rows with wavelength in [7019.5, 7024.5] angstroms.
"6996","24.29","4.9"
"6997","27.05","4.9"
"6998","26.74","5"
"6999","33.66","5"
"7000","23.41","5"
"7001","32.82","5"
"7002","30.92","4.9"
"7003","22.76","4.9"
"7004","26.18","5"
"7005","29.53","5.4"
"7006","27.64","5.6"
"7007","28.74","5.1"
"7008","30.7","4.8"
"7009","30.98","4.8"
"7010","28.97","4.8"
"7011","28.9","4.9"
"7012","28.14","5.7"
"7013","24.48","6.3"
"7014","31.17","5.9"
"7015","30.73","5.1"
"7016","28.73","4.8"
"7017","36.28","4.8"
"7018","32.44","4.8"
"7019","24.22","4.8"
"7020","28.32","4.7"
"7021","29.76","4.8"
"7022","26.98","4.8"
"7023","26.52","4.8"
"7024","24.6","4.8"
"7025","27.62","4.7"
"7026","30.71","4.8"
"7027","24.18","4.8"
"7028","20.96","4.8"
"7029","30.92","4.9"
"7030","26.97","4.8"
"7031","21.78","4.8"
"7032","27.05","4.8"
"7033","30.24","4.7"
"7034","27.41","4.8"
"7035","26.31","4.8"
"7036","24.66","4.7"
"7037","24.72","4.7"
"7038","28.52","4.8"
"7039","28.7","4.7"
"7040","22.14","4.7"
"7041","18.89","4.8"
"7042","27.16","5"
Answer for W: 24.6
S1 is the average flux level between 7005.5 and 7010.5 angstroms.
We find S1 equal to 29.4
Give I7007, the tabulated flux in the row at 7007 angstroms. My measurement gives 28.74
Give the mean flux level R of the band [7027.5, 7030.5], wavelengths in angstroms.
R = 26.3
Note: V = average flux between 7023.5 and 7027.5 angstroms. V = 26.8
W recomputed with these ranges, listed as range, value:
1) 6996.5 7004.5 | 22.76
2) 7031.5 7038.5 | 24.66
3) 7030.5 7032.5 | 21.78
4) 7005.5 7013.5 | 24.48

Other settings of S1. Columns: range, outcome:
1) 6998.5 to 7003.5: 28.7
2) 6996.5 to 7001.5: 28.7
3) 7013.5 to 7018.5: 31.9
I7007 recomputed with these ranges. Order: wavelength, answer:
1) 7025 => 27.62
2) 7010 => 28.97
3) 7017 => 36.28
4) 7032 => 27.05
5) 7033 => 30.24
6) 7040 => 22.14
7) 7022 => 26.98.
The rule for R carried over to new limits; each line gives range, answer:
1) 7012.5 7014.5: 27.8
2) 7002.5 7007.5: 27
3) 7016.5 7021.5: 30.2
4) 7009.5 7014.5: 28.3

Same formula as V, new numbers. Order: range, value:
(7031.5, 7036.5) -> 27.1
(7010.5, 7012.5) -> 28.5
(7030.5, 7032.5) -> 24.4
